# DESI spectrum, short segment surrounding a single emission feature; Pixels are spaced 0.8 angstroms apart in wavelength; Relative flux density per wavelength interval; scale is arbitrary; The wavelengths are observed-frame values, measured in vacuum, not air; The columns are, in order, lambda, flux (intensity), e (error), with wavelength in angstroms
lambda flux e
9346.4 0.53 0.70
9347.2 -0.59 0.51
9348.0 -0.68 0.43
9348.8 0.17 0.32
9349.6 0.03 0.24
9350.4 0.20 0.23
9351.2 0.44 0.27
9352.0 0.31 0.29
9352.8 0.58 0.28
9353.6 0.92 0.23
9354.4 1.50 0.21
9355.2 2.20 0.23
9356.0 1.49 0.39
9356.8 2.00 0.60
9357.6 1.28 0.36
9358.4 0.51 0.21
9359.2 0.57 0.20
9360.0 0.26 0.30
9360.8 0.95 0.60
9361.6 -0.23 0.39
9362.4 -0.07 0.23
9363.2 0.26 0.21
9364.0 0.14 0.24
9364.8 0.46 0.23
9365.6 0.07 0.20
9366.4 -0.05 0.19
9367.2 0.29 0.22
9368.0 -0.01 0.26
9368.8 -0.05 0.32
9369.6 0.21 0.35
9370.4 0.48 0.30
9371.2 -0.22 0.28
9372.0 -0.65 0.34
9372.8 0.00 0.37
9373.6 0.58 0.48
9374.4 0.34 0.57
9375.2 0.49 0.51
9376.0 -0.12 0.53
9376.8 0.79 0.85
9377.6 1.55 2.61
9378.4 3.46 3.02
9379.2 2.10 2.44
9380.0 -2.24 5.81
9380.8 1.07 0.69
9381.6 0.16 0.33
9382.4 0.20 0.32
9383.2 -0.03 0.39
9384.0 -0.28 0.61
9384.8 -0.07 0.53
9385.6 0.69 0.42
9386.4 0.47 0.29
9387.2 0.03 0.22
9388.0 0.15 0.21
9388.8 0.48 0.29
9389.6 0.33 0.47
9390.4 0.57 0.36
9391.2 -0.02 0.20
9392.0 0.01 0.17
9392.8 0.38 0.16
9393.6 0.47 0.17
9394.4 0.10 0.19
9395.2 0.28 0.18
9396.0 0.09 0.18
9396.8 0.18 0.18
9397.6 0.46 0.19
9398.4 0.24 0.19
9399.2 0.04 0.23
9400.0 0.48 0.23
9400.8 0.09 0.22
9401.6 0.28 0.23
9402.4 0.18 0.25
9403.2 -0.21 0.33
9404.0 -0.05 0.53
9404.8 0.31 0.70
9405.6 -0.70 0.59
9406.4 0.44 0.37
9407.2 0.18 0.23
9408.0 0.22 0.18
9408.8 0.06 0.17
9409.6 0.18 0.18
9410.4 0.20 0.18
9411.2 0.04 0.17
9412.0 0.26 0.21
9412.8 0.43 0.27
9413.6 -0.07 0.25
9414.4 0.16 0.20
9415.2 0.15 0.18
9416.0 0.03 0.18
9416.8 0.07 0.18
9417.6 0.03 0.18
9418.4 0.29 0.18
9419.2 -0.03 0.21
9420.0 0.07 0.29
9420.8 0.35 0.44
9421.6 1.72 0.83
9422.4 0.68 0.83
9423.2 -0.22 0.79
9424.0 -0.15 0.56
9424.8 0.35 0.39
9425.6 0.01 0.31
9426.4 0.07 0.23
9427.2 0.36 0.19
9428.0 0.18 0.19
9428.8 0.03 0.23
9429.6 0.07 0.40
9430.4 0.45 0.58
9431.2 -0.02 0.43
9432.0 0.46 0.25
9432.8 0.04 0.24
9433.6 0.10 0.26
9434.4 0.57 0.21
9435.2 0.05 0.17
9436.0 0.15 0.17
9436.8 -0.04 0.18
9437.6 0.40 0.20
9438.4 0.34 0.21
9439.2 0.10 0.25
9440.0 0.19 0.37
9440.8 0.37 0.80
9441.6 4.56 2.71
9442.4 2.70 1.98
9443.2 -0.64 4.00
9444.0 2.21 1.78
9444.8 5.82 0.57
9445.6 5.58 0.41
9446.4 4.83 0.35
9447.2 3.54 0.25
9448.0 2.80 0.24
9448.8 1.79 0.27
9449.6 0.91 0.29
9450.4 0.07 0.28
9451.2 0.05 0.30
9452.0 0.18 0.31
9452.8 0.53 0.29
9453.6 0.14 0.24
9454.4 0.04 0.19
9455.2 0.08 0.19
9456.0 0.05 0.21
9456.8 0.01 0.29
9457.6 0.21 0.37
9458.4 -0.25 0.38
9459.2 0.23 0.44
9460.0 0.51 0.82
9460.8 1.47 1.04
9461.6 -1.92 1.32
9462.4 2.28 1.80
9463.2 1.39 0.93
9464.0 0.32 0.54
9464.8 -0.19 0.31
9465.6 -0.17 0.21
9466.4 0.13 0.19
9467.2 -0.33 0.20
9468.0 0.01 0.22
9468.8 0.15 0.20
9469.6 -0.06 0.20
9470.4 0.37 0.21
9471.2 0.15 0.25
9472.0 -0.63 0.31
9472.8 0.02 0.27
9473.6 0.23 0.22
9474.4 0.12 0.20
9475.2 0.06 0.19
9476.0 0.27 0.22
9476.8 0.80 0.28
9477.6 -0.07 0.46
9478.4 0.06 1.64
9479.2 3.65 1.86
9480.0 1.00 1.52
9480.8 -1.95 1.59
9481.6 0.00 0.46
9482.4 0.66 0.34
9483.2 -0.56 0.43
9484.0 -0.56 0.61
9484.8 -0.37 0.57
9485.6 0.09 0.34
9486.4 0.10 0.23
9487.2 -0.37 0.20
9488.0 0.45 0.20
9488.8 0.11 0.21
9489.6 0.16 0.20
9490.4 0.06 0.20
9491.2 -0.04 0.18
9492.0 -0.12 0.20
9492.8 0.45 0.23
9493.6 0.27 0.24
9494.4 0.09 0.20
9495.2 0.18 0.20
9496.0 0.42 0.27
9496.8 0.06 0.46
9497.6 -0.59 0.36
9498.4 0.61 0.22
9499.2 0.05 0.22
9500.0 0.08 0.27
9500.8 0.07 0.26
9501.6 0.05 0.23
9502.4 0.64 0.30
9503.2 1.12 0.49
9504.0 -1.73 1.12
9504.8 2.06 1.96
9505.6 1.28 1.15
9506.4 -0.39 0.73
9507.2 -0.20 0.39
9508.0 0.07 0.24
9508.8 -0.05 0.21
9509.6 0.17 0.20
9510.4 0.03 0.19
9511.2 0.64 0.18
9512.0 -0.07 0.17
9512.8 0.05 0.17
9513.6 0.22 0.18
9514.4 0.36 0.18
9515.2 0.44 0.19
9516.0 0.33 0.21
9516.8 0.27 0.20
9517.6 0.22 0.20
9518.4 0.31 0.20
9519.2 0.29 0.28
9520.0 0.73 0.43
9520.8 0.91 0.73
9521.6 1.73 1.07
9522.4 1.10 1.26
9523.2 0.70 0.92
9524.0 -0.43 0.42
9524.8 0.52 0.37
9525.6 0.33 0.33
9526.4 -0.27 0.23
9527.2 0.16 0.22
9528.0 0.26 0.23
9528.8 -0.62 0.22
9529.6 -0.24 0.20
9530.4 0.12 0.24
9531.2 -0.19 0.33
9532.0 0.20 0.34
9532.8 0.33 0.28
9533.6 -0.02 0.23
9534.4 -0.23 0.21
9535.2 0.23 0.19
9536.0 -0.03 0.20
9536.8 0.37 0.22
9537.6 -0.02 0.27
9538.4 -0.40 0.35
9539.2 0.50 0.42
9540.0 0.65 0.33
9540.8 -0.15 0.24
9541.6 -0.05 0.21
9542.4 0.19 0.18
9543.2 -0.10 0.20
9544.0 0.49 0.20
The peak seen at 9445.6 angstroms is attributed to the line [O III] 5007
